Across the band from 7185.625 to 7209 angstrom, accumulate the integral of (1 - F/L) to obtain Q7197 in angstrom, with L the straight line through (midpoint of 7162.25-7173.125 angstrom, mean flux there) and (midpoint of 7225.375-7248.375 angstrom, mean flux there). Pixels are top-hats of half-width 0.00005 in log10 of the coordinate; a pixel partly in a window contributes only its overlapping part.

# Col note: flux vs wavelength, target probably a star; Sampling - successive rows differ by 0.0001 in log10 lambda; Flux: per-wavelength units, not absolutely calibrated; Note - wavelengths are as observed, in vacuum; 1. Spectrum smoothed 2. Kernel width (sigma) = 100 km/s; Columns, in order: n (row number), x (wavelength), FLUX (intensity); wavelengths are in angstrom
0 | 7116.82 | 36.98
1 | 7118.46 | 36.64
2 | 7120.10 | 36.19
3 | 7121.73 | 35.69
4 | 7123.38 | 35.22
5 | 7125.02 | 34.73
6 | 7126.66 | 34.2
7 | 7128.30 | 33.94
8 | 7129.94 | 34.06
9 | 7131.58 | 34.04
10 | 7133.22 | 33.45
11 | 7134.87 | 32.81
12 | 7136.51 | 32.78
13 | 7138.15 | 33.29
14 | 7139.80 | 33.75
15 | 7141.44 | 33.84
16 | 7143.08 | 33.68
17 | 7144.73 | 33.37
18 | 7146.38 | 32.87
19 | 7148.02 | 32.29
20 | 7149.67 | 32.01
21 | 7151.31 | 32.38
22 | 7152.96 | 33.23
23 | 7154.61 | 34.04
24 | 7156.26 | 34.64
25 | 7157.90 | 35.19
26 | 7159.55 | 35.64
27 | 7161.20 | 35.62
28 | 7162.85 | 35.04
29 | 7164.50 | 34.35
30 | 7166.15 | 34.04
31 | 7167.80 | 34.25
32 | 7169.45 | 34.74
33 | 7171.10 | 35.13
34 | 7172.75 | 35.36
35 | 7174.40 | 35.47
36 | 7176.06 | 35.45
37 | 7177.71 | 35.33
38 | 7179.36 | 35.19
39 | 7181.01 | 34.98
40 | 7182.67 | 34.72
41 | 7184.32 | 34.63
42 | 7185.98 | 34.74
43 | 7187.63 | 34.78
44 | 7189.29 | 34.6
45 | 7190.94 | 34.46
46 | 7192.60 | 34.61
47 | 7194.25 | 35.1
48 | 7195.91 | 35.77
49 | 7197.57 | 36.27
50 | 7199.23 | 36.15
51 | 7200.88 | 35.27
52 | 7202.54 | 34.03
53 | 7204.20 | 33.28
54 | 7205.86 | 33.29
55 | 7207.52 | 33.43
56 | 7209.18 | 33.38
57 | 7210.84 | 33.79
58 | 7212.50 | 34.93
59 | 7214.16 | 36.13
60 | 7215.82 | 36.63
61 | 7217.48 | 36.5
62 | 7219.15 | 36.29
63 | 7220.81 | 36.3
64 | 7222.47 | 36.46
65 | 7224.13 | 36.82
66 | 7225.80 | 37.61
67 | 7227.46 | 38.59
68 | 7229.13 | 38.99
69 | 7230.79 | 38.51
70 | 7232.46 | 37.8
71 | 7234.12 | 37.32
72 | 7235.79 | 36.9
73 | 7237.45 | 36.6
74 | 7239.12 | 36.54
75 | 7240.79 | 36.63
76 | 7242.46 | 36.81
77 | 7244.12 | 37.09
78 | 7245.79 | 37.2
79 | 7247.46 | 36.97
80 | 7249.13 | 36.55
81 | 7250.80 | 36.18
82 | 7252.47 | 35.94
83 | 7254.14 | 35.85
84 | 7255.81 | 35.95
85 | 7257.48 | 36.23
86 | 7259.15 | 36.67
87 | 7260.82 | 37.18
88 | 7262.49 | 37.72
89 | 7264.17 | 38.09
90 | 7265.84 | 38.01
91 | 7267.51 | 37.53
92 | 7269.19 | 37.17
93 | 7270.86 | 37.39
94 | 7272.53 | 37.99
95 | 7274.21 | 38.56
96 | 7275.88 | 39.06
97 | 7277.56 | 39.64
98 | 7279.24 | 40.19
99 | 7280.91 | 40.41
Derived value 0.8 angstrom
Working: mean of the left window 34.7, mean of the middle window 34.7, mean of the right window 37.4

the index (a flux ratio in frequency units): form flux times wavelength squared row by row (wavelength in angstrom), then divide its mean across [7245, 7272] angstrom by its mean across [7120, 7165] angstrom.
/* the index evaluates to 1.12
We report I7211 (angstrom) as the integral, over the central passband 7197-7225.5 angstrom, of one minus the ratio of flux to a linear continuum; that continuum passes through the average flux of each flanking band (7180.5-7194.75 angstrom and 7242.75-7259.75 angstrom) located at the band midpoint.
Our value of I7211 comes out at 0.09 angstrom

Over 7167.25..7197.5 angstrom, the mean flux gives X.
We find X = 35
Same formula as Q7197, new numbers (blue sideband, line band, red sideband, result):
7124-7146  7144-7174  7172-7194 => 0.2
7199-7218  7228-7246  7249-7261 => -0.9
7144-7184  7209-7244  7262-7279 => -0.1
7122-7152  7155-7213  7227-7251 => 0.7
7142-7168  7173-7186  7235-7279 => -0.1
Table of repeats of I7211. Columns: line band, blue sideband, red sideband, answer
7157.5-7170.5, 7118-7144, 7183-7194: -0.1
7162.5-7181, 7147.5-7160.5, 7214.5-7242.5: -0.2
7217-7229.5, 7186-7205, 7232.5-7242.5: -0.3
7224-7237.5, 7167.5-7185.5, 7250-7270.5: -0.6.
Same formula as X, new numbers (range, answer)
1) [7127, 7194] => 34.2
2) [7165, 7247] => 35.7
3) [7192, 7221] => 35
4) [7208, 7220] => 35.3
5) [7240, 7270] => 36.9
